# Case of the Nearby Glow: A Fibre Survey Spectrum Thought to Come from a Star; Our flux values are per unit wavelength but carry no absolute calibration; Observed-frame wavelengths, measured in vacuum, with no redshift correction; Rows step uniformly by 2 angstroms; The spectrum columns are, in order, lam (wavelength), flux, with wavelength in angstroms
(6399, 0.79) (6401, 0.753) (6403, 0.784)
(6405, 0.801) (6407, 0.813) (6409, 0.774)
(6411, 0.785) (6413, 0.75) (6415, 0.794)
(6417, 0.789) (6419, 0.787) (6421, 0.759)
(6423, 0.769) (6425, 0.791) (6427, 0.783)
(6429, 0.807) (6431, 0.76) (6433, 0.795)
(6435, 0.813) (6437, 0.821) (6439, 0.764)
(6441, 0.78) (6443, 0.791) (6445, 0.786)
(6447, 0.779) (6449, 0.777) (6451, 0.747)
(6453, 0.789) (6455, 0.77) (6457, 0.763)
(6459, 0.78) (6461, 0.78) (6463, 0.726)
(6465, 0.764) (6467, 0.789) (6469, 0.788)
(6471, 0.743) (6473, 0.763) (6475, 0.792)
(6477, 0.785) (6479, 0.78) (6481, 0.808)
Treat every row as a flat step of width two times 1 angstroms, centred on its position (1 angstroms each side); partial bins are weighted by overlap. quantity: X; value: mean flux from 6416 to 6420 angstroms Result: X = 0.788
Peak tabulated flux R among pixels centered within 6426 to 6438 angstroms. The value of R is 0.821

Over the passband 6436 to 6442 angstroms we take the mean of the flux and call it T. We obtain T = 0.788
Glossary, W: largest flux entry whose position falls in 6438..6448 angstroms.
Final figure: 0.791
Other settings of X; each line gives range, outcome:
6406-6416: 0.783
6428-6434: 0.787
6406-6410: 0.793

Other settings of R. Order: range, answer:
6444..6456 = 0.789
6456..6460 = 0.78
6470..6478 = 0.792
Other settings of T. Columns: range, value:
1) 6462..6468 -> 0.76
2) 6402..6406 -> 0.792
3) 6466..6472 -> 0.773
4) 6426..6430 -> 0.795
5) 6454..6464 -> 0.764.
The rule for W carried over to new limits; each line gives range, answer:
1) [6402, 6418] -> 0.813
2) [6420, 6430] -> 0.807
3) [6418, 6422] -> 0.787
